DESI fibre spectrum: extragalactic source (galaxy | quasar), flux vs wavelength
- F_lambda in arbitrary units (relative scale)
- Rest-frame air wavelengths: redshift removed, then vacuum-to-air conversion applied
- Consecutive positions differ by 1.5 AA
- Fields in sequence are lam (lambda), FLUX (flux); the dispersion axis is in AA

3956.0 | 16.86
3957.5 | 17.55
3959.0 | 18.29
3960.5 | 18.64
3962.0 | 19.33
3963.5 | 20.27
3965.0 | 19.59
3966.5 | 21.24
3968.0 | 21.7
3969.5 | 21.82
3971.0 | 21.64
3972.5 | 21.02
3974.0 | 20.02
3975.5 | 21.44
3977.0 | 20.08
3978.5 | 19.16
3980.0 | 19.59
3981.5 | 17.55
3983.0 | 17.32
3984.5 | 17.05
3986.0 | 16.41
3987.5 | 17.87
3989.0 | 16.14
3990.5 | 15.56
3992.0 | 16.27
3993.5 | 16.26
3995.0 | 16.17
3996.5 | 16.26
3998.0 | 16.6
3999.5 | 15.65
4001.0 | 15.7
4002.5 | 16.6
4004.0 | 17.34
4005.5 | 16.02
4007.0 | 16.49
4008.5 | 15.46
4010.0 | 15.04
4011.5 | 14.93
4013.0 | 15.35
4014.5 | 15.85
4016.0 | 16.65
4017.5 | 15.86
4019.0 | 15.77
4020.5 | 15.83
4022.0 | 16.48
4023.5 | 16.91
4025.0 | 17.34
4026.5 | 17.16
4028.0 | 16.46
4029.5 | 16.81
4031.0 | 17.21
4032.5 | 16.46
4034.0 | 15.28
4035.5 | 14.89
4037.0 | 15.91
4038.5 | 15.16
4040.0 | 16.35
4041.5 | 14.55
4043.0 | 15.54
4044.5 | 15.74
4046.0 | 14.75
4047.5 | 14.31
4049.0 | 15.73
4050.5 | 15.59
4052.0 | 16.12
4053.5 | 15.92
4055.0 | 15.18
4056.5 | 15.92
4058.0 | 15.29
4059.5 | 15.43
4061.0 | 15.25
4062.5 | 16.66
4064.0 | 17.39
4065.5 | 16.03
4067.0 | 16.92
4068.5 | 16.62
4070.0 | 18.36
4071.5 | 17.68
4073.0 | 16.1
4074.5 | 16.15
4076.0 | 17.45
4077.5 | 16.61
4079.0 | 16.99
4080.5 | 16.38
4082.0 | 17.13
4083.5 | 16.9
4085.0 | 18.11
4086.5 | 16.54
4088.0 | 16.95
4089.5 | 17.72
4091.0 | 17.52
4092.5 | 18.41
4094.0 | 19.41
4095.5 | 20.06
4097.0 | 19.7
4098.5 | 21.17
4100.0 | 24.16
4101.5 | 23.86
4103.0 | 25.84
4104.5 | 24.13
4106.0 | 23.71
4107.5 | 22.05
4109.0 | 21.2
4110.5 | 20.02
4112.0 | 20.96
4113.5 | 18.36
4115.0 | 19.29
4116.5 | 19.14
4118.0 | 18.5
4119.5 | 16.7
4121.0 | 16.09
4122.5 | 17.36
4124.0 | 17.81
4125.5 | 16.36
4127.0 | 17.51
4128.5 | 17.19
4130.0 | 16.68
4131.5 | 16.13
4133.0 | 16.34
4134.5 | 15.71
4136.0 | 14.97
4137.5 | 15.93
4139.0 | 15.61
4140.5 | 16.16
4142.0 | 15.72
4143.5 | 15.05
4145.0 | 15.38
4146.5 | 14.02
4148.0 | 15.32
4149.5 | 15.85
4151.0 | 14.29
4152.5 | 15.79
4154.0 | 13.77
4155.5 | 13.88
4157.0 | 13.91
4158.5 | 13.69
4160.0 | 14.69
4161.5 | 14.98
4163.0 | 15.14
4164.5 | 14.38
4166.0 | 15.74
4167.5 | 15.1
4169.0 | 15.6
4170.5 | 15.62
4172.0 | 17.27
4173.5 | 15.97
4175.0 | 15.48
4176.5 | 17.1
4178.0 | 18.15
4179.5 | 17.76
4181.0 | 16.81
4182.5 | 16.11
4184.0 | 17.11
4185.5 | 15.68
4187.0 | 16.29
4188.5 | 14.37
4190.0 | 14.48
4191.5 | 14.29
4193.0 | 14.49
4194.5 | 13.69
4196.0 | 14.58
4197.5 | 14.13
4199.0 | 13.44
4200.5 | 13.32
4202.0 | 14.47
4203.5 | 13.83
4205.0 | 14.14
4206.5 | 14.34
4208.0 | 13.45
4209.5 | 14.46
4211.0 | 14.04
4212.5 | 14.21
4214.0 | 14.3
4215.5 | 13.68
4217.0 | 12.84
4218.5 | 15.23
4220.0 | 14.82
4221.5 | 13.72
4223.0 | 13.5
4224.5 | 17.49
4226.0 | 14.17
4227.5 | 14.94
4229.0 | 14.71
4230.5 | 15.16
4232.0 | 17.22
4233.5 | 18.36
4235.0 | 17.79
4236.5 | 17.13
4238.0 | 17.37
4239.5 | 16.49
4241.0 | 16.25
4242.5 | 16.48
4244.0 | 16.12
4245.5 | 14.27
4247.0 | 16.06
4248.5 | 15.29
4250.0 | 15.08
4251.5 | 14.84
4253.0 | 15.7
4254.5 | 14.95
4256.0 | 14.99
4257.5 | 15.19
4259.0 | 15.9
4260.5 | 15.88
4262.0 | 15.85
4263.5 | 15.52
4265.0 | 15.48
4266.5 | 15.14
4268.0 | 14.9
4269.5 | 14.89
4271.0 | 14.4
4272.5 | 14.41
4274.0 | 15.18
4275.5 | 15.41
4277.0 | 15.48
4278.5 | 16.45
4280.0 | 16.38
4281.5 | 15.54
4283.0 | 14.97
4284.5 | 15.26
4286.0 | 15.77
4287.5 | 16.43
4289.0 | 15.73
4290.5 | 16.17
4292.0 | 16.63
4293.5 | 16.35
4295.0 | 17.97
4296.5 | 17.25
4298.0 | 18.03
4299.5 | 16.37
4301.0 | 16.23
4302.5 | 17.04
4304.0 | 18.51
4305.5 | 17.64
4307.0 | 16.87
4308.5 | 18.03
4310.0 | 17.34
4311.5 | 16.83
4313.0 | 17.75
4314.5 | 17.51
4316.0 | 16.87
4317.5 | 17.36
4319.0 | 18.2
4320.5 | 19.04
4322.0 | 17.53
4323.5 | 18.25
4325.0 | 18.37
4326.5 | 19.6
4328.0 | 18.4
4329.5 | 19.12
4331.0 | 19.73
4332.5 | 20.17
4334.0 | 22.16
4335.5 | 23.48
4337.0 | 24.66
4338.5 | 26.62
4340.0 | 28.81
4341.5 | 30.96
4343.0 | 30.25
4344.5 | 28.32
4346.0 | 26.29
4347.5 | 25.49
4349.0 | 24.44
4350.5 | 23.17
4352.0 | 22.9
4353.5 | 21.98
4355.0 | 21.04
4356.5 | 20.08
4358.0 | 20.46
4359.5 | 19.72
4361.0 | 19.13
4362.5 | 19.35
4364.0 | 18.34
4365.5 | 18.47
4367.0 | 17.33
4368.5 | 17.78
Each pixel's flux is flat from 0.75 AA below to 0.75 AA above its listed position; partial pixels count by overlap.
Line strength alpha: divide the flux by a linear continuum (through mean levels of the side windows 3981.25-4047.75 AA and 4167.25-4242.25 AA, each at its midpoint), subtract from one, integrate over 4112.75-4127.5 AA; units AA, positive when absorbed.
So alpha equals -1.9 AA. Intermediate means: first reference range 16.1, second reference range 15.3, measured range 17.7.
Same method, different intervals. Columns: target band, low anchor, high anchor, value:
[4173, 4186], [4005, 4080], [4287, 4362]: 1.0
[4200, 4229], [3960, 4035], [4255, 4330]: 4.4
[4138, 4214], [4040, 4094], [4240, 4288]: 4.0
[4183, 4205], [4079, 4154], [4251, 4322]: 3.4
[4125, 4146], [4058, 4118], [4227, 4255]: 2.2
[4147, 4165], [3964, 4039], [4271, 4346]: 3.4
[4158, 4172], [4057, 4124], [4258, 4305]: 1.9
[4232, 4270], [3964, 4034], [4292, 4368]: 7.2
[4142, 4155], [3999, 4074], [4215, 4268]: 0.7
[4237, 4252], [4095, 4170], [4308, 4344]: 2.7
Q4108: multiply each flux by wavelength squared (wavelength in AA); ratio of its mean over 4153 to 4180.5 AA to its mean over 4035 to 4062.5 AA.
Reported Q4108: 1.06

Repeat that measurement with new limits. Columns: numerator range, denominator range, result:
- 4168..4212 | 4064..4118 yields 0.84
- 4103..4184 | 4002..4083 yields 1.09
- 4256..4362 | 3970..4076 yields 1.30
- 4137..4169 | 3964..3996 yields 0.87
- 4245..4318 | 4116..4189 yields 1.08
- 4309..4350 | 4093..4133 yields 1.22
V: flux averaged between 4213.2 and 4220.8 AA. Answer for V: 14.2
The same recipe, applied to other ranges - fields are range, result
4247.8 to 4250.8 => 15.2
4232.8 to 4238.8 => 17.6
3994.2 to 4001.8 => 16.1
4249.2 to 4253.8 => 15.2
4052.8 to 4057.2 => 15.7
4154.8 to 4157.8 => 13.9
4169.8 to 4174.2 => 16.3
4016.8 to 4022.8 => 16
